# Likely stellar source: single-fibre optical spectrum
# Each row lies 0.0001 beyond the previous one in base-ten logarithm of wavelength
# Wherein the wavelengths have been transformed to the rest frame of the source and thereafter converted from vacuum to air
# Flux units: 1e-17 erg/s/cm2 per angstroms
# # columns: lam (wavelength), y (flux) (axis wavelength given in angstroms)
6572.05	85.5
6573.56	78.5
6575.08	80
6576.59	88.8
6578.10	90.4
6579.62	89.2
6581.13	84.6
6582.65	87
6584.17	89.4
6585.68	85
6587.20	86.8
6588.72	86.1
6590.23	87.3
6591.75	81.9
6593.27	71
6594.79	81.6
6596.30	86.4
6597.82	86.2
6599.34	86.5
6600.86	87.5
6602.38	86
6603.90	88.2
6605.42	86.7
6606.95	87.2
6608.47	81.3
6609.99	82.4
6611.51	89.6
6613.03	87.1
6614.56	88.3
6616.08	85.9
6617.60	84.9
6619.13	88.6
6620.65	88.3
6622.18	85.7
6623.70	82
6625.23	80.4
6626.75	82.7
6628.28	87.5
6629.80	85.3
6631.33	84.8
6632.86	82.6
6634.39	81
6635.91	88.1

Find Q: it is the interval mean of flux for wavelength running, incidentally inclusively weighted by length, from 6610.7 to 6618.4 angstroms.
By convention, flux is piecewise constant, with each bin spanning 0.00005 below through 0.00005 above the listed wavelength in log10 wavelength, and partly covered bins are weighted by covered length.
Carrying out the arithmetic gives 87.1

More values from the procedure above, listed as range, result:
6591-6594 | 76.4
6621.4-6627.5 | 82.7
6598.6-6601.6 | 87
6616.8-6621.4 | 87.3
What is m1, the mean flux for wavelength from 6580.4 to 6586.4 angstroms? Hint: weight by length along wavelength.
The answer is 86.5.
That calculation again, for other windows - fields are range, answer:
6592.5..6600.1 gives 82.4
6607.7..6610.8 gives 82.1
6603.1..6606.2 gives 87.2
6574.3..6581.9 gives 86.6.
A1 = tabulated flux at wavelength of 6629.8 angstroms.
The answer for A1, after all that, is 85.3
